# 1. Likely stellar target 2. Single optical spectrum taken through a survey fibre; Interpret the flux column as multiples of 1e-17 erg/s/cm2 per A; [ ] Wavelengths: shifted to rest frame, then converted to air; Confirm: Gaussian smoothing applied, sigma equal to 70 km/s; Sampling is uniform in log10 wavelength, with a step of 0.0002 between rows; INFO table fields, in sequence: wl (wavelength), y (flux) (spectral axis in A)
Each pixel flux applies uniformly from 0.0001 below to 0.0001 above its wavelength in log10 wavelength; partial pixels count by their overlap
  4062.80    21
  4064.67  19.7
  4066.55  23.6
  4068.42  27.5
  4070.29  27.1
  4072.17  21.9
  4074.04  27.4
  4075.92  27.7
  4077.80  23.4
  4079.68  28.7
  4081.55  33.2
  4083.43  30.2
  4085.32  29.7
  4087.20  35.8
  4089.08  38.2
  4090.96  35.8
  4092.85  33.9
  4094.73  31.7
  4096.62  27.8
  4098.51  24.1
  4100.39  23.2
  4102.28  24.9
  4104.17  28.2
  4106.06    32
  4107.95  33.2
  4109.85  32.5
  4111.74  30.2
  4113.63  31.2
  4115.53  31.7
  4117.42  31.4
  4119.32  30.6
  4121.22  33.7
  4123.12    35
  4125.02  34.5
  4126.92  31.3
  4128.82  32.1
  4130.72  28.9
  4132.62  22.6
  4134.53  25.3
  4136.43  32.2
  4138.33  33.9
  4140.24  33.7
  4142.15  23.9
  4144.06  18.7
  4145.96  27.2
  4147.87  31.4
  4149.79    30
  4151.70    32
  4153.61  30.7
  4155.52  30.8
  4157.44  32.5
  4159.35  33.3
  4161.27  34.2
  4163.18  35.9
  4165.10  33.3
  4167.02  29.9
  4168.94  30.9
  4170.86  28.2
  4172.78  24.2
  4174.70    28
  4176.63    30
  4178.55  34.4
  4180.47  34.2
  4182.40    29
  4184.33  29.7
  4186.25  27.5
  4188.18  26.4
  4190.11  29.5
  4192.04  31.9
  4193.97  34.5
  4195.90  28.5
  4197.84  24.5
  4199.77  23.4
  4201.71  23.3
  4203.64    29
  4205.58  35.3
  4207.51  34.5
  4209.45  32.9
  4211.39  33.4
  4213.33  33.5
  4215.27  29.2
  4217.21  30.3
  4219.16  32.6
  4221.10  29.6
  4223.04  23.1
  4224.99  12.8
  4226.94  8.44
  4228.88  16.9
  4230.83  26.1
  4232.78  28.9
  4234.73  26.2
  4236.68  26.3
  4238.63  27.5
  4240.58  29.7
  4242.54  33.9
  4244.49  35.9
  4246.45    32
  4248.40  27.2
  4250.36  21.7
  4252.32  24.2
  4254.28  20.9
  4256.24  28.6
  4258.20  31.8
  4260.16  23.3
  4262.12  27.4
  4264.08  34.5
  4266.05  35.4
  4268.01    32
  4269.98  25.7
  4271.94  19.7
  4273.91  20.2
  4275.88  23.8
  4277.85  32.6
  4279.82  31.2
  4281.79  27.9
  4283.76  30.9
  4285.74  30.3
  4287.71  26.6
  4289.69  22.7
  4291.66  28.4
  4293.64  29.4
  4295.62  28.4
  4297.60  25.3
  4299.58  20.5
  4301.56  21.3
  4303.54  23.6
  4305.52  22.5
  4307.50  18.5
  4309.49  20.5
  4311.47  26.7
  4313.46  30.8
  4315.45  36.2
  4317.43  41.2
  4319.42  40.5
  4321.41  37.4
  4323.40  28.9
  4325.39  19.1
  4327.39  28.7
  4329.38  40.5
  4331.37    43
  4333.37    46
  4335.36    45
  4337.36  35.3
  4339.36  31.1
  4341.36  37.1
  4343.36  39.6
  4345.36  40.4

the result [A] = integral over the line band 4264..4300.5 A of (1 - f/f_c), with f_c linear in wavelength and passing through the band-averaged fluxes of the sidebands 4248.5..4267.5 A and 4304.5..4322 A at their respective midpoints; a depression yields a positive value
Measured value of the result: 1.62 A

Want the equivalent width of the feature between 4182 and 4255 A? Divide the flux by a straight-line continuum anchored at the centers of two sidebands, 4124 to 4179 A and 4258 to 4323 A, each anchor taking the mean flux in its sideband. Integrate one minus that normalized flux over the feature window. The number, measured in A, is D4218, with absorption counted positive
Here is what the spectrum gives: 3.7 A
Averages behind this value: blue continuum 30.1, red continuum 28.1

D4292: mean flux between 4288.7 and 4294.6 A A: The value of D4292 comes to 26.8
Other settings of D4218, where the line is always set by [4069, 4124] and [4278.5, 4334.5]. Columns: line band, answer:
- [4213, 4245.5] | 3.71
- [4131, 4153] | 1.24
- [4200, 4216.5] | -0.64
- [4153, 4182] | -1.33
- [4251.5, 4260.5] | 1.14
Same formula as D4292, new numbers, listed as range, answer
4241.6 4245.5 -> 34.9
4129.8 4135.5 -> 25.6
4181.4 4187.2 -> 28.8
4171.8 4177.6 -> 27.4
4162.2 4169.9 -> 32.5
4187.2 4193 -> 29.2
